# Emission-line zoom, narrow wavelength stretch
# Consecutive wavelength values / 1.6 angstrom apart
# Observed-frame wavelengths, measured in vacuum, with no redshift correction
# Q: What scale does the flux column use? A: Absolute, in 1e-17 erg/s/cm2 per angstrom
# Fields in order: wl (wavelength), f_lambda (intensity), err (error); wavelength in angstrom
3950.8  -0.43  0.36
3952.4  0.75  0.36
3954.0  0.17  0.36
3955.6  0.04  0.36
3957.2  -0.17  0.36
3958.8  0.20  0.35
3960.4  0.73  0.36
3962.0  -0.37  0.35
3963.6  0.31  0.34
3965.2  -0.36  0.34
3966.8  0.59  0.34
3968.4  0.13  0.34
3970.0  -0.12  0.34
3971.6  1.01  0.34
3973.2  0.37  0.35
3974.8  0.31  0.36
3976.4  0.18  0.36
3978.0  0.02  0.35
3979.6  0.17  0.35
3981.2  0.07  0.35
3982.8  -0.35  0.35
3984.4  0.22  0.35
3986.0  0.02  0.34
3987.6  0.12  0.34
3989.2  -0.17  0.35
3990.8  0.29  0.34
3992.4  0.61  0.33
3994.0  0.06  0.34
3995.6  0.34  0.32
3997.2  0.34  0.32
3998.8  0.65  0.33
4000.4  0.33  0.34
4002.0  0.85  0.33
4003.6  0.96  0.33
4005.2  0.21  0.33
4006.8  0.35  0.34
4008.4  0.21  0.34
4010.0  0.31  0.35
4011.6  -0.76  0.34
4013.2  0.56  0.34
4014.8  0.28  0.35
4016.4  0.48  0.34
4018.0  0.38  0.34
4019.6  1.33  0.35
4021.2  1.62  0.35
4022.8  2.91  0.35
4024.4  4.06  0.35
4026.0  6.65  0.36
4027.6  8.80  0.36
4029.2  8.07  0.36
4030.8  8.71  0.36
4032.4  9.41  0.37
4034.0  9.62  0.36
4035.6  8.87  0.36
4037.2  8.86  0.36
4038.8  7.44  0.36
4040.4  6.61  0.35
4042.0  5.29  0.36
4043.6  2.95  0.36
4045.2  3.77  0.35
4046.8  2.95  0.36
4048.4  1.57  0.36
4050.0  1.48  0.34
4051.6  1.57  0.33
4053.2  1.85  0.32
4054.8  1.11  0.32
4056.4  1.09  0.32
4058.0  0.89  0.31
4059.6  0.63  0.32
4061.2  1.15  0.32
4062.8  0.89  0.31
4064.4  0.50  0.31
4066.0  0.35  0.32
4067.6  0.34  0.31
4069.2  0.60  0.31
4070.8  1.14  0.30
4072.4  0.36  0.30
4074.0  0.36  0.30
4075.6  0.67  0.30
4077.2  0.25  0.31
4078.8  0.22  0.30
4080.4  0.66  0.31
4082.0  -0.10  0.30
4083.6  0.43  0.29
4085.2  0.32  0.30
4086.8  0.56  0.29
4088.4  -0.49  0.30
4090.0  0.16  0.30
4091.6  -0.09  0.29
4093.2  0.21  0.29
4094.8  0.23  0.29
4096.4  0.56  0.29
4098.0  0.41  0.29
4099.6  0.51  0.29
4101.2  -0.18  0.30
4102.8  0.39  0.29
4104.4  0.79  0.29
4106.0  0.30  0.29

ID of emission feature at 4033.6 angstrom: Lyman alpha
